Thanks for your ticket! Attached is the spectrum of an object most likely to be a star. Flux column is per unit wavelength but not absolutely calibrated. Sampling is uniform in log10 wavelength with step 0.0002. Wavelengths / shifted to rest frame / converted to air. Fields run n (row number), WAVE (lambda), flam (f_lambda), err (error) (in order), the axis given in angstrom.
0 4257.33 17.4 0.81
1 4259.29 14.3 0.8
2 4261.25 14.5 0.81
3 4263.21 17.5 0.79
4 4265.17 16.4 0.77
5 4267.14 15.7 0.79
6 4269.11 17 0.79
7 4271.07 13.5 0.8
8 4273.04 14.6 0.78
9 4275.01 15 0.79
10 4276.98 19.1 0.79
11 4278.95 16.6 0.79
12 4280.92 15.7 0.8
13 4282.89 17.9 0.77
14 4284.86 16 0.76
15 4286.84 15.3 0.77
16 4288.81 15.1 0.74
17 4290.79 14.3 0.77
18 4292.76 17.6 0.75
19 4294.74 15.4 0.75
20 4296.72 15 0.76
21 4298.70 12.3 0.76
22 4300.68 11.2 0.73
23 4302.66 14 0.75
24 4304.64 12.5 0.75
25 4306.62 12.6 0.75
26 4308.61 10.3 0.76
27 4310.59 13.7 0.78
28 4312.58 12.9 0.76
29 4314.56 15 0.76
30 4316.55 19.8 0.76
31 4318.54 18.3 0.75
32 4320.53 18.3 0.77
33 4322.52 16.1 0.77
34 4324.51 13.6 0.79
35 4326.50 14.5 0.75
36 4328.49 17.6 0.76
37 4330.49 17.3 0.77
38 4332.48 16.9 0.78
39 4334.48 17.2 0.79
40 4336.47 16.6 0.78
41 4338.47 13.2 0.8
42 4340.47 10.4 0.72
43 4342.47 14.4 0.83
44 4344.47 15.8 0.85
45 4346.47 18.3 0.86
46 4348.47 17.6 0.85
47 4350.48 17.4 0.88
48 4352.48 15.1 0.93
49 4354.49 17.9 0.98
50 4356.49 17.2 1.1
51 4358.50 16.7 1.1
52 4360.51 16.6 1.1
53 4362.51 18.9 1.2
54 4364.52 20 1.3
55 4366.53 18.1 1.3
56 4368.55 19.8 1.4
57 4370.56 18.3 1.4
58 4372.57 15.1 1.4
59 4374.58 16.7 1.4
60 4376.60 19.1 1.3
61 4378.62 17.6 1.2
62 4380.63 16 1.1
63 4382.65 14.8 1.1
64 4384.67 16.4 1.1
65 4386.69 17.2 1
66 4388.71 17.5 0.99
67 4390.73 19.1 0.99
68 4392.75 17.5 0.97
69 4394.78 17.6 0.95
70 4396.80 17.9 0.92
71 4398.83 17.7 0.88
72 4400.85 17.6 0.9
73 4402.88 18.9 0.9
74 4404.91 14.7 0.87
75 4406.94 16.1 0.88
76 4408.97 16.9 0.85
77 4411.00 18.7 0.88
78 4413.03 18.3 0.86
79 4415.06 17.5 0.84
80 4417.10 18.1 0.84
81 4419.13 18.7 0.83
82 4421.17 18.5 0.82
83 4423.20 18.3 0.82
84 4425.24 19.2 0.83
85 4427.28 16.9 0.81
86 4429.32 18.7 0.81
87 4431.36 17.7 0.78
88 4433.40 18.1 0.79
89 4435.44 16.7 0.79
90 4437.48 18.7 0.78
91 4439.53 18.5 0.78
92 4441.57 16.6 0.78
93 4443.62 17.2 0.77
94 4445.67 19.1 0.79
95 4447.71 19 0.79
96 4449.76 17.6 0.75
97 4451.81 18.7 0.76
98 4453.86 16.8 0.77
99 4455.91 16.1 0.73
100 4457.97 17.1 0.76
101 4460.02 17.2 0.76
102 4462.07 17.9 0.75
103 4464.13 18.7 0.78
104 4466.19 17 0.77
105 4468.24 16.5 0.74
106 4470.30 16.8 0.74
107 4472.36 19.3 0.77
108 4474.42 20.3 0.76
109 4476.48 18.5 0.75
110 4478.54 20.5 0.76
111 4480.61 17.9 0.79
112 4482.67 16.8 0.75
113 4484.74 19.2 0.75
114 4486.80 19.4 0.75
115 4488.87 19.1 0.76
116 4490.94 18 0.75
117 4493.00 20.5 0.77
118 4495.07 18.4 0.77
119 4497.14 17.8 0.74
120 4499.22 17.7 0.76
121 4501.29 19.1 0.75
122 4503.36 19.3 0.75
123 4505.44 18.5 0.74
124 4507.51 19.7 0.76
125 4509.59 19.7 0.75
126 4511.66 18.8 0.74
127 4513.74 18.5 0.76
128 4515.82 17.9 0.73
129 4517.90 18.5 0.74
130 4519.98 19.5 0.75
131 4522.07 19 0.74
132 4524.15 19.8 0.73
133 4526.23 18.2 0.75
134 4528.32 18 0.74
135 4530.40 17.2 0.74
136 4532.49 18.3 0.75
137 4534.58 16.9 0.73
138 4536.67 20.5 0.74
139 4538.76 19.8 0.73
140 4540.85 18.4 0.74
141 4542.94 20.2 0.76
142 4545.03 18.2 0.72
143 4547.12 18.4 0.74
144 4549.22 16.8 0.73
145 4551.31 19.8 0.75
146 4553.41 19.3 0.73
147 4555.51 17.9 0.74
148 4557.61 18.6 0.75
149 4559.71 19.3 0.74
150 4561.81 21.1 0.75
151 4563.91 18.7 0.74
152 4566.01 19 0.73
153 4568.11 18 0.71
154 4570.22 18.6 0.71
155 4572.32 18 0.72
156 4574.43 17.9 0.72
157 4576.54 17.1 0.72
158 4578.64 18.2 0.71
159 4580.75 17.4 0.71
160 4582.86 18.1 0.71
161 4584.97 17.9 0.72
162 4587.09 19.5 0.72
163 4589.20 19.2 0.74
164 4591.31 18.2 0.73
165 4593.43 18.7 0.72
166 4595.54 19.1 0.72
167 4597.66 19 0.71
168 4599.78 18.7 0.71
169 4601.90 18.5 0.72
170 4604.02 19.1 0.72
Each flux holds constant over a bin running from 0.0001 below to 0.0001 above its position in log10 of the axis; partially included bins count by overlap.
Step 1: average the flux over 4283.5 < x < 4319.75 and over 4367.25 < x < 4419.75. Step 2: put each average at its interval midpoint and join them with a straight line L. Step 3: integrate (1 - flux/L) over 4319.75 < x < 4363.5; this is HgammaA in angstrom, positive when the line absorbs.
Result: -1.2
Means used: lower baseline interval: 14.6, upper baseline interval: 17.4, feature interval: 16.2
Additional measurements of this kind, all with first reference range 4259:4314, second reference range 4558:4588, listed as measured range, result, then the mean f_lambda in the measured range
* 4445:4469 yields -0.9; 17.6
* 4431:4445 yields -0.8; 17.7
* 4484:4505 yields -1.6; 18.8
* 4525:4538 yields -0.2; 18.2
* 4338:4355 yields 0.1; 15.6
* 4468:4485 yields -1.2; 18.5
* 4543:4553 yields -0.2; 18.6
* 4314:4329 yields -1.3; 16.7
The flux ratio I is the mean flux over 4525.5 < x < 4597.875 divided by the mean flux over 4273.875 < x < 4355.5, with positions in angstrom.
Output 1.20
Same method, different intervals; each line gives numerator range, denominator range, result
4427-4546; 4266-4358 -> 1.19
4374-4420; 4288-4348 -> 1.16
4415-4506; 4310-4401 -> 1.08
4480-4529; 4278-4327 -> 1.25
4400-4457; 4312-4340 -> 1.10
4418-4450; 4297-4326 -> 1.26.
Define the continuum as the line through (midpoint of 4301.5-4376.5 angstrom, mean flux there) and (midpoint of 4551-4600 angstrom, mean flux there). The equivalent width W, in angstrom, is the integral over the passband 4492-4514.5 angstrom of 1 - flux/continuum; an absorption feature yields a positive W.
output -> -1.3 angstrom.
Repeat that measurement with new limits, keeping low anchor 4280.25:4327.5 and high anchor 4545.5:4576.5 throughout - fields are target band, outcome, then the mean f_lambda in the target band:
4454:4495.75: -2.07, 18.2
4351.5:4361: -0.64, 16.7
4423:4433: -0.88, 18.1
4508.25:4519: -0.47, 18.7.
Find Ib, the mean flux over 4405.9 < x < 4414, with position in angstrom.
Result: 17.5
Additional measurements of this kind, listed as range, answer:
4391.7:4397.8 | 17.7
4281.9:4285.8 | 17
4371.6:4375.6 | 15.9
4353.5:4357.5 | 17.6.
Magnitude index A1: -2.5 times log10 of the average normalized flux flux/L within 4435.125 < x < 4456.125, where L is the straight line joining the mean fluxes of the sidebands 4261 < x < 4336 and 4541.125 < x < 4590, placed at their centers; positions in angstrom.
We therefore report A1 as -0.04 mag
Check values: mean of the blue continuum 15.4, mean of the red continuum 18.6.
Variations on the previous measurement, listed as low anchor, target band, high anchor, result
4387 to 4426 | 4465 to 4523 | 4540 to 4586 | -0.027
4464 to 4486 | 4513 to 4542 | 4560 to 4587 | -0.015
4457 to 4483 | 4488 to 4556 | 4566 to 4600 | -0.030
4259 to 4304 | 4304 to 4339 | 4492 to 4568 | 0.037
